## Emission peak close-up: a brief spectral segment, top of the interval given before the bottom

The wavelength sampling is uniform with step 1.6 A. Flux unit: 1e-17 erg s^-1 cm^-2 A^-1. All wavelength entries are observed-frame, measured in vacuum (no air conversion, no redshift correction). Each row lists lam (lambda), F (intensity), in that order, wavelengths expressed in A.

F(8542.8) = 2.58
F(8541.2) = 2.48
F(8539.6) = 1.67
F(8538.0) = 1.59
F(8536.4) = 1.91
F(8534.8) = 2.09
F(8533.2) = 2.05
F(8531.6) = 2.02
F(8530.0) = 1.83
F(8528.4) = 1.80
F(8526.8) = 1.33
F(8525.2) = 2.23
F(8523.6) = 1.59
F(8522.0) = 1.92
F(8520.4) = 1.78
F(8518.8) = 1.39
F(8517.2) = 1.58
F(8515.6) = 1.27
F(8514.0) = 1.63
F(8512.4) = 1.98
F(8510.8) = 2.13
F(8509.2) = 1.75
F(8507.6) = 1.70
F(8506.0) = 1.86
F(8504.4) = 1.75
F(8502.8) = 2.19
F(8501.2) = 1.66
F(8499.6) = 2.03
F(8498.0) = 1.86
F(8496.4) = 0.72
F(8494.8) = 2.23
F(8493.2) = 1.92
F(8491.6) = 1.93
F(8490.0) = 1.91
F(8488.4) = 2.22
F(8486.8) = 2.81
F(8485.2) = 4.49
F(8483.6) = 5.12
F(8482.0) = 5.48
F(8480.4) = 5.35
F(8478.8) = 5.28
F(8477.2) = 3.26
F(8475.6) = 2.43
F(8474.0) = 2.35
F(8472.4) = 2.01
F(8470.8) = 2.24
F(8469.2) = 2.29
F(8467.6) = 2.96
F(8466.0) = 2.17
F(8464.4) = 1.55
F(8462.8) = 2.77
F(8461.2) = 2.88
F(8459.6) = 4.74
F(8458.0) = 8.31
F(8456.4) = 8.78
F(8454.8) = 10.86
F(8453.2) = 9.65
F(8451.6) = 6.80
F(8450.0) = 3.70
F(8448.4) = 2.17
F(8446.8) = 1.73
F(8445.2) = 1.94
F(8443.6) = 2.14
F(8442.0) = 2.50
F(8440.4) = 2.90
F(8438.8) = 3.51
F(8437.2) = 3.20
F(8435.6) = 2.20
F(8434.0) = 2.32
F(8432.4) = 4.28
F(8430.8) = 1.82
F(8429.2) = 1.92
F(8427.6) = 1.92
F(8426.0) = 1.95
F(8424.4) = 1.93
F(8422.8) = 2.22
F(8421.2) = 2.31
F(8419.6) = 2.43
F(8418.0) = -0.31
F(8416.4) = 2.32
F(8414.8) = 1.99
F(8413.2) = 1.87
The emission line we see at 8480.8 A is [N II] 6583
